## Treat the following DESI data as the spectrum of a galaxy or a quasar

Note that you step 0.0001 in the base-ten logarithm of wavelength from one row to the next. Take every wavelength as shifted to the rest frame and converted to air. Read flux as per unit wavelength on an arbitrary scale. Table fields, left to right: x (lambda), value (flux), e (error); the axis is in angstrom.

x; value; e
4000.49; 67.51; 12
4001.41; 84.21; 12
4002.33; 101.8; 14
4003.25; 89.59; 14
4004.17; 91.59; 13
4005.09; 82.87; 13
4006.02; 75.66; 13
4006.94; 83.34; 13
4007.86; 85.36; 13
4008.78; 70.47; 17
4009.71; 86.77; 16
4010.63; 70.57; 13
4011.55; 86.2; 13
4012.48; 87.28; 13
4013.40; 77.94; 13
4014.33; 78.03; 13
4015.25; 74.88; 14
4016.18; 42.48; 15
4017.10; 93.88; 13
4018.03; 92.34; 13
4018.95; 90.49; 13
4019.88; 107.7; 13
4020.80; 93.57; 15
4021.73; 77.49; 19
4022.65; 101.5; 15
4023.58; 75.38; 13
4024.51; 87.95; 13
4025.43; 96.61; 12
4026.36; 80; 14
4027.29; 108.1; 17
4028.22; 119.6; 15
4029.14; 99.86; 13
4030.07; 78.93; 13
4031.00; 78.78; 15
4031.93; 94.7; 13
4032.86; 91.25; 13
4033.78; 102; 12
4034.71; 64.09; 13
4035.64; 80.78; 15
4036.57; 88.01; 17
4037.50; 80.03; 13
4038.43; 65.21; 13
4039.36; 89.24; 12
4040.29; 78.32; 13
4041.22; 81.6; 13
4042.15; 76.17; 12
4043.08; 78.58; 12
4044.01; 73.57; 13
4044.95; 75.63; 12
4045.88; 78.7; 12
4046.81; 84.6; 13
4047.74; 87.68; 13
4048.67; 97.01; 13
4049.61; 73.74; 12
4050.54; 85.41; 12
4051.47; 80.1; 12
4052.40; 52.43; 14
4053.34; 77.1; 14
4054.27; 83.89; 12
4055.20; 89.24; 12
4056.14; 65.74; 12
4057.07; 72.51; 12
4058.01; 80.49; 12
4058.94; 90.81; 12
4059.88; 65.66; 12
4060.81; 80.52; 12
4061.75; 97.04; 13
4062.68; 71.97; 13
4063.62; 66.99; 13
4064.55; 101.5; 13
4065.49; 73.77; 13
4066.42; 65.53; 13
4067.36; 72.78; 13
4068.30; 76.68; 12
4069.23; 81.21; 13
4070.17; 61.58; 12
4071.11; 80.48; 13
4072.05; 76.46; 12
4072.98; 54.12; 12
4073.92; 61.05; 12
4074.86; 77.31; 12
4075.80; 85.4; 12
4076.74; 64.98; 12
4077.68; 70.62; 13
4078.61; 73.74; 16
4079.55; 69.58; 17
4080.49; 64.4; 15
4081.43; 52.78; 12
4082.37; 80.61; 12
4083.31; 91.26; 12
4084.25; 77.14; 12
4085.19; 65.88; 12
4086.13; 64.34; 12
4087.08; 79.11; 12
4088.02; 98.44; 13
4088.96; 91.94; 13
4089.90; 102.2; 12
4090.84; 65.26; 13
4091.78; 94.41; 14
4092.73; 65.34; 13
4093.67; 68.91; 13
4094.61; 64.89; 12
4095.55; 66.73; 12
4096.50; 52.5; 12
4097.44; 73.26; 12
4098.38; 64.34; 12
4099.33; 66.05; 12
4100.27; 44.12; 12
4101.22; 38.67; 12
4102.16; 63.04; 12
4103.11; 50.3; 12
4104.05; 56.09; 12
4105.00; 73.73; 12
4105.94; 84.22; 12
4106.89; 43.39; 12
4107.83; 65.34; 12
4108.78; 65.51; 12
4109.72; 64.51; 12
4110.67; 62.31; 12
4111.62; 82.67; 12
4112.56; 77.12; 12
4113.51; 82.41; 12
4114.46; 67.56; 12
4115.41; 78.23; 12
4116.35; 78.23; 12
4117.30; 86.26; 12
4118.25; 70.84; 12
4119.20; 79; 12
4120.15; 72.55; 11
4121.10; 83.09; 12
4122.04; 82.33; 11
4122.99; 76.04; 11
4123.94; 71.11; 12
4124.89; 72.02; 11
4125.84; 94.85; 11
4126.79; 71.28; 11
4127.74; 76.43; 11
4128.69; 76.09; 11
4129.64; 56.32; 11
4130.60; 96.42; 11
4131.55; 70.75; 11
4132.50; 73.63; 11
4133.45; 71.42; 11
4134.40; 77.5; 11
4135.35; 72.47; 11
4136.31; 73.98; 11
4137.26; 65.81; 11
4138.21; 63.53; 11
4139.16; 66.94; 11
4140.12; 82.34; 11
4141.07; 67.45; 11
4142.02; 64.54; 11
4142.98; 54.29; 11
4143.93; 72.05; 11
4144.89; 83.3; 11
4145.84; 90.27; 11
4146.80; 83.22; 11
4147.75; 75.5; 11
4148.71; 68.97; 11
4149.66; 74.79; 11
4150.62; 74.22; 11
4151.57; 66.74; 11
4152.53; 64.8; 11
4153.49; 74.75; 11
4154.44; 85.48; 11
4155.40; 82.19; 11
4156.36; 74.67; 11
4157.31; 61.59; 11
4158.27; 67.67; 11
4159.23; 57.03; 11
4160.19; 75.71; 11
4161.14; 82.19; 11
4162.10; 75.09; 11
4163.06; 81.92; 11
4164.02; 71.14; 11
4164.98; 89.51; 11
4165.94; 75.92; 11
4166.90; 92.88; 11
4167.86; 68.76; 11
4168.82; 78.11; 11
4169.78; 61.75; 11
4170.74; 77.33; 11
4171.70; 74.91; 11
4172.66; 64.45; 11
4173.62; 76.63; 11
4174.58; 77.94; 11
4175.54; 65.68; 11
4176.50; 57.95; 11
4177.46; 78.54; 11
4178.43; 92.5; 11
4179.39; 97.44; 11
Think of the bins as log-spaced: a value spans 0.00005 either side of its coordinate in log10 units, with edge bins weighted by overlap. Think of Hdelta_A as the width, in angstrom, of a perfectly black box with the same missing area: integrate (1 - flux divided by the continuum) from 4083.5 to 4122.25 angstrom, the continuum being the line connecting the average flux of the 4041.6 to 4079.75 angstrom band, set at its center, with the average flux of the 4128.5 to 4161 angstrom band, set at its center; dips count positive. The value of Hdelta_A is 1.8 angstrom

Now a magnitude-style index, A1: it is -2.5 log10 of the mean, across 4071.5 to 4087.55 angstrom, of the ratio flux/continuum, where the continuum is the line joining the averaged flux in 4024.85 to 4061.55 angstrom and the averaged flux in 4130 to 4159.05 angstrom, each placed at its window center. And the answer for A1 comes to 0.12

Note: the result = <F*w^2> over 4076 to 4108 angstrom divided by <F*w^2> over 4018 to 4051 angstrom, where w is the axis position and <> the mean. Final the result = 0.82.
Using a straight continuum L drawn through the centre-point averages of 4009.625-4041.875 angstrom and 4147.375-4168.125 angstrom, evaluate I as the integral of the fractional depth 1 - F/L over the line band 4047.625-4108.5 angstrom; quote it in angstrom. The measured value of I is 6.5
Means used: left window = 85.7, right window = 74.7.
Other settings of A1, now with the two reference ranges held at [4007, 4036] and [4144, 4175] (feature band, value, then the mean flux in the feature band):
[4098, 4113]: 0.261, 62.6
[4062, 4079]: 0.124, 73.5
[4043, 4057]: 0.071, 78.7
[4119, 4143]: 0.053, 73.8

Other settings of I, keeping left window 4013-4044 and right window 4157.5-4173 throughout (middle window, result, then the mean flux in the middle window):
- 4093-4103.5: 2.7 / 59.5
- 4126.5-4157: 1.2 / 73.5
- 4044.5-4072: 1.6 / 78.3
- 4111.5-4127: 0.0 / 78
